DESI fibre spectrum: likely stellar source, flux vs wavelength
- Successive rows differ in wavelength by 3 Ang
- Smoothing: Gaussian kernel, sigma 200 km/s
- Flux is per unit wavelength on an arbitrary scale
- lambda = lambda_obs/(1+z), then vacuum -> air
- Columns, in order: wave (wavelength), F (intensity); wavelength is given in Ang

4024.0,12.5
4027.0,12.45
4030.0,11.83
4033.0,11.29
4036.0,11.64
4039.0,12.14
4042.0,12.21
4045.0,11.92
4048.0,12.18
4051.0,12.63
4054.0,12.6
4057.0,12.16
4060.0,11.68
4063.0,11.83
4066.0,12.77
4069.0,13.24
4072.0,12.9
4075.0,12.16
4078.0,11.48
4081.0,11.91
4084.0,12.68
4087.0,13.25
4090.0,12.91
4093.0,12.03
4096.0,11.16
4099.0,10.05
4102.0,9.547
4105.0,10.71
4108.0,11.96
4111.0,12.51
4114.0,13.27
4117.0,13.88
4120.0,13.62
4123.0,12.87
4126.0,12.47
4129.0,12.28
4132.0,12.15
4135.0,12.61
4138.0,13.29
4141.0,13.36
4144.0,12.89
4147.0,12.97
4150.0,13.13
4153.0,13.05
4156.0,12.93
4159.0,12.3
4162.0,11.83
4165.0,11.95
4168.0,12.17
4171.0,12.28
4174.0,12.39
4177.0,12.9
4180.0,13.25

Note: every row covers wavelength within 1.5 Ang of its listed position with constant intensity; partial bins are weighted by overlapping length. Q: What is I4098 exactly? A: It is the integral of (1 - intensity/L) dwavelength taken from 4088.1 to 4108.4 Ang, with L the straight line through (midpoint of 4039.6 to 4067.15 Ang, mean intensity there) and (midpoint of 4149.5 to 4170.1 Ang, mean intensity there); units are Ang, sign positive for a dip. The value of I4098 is 1.8 Ang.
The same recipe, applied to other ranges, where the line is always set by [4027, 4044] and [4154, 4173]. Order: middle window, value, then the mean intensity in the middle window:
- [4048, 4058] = -0.4 Ang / 12.4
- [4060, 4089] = -1.1 Ang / 12.4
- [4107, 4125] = -1.3 Ang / 13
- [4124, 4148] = -1.1 Ang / 12.8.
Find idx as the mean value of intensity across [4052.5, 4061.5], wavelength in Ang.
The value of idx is 12.1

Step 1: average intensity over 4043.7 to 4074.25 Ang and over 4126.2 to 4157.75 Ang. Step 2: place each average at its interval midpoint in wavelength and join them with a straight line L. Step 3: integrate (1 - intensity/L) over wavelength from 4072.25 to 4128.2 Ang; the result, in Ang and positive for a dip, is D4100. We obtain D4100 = 2.0 Ang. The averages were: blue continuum 12.4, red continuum 12.8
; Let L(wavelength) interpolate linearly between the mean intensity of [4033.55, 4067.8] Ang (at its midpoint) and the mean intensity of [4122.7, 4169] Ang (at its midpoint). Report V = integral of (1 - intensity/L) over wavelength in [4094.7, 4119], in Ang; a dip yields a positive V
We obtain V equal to 1.5 Ang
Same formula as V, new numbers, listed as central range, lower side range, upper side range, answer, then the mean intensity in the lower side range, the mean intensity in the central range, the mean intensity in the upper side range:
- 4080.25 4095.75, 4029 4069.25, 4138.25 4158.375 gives 0.0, 12.1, 12.5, 13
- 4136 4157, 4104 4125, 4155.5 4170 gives -1.2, 12.7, 13.1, 12.2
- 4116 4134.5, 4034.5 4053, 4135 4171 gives -0.4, 12.1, 12.8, 12.7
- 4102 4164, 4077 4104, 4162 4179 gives -3.2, 11.7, 12.6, 12.3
